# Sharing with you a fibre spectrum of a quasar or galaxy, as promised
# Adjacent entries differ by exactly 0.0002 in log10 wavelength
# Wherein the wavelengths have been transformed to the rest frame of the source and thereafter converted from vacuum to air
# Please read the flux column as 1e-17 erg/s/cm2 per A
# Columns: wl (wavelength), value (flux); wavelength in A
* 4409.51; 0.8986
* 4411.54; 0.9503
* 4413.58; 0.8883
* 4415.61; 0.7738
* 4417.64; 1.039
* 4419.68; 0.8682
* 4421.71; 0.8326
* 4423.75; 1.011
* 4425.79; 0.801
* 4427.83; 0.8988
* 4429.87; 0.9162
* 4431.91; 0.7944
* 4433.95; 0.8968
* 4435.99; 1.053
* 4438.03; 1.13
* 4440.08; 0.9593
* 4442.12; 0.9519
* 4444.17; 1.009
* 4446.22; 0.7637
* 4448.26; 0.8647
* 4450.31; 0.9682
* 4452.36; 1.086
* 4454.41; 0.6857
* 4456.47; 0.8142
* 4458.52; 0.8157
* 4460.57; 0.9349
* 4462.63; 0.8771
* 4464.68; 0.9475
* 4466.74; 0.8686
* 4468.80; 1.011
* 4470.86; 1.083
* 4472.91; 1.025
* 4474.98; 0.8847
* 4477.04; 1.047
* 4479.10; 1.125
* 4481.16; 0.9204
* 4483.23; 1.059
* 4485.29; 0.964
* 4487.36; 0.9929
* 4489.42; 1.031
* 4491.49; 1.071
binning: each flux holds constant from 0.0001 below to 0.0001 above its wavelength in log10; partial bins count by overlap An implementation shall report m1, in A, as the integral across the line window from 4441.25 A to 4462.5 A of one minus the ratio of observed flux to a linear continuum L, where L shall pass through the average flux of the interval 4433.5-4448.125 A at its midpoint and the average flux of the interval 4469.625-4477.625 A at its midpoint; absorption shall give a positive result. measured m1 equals 1.9 A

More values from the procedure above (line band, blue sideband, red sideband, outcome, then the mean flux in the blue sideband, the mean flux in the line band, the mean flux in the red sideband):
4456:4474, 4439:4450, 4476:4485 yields 0.88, 0.915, 0.934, 1.03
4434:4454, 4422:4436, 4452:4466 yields -1.82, 0.896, 0.964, 0.87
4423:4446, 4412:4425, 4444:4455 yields -1.06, 0.902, 0.94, 0.896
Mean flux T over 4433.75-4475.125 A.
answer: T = 0.936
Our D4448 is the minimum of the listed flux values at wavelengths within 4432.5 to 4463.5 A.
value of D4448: 0.6857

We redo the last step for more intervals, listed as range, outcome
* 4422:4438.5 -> 0.7944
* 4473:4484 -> 0.8847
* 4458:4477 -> 0.8157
